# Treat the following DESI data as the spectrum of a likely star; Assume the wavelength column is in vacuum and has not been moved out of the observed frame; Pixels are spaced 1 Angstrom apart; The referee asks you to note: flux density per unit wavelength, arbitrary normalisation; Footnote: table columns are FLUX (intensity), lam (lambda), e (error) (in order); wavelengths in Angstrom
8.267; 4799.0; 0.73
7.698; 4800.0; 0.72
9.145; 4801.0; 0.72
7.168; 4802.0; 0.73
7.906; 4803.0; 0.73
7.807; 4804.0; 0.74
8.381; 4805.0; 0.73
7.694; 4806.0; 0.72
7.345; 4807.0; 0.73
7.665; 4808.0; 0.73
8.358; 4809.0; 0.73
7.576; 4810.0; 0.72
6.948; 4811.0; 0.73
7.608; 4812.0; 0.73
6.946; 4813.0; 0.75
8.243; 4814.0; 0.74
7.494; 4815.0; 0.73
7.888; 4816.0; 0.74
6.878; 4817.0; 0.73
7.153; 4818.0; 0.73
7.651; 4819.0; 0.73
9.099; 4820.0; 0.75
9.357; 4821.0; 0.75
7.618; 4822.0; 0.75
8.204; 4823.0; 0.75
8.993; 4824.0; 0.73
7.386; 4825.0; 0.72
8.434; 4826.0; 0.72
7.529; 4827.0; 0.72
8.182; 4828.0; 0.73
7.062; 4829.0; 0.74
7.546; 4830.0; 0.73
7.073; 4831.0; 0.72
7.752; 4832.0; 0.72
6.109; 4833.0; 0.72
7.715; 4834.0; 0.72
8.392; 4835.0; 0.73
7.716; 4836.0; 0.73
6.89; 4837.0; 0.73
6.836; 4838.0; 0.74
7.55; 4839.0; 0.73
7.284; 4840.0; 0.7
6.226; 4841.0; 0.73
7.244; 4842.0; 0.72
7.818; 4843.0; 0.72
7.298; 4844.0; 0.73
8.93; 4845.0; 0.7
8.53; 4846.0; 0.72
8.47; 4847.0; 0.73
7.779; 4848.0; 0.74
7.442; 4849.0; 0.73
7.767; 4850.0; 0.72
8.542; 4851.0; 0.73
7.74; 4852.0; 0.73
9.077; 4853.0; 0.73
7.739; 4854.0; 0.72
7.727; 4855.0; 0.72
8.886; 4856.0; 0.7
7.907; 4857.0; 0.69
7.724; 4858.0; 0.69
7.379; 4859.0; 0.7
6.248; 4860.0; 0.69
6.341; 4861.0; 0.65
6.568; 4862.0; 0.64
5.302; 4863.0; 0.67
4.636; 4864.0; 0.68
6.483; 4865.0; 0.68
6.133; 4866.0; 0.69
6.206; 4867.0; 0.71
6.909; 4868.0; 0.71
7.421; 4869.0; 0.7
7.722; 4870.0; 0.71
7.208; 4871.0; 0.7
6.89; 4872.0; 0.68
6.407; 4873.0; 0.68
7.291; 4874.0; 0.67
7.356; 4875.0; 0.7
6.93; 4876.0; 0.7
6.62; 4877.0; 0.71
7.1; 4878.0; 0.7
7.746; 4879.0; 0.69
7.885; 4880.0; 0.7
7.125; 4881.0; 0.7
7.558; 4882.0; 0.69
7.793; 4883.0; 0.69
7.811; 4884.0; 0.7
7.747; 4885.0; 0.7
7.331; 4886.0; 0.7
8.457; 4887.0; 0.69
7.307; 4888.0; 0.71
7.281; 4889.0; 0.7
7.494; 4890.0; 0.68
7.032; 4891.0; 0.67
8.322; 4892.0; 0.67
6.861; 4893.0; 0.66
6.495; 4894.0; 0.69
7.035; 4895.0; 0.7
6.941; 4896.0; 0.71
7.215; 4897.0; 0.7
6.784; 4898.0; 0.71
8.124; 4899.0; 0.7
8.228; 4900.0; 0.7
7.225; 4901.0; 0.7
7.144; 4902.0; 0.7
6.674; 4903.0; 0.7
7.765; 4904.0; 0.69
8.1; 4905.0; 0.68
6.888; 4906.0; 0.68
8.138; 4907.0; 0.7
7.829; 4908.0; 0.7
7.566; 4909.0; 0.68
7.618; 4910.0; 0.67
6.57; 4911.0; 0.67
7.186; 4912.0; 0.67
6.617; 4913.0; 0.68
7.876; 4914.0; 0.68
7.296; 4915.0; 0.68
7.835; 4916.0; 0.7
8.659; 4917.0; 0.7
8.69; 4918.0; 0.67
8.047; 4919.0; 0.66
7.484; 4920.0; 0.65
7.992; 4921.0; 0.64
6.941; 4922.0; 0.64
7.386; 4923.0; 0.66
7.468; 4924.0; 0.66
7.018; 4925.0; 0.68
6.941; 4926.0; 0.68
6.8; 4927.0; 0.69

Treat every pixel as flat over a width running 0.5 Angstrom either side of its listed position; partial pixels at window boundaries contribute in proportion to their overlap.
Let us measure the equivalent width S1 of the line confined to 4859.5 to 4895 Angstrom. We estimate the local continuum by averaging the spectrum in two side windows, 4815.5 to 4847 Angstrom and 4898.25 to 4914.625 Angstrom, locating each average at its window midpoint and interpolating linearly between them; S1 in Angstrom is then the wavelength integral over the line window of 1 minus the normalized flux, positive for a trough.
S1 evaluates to 2.5 Angstrom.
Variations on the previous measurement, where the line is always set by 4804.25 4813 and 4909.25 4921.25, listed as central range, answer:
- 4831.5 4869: 1.6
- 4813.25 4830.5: -0.6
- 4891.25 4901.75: 0.5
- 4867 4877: 0.8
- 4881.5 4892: 0.0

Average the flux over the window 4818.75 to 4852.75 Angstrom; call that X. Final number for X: 7.78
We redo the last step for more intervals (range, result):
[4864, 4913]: 7.26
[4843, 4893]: 7.38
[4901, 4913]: 7.37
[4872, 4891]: 7.38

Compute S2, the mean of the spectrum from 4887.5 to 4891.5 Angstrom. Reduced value 7.28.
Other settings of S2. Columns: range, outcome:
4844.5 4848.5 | 8.43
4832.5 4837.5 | 7.36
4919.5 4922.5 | 7.47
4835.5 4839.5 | 7.25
